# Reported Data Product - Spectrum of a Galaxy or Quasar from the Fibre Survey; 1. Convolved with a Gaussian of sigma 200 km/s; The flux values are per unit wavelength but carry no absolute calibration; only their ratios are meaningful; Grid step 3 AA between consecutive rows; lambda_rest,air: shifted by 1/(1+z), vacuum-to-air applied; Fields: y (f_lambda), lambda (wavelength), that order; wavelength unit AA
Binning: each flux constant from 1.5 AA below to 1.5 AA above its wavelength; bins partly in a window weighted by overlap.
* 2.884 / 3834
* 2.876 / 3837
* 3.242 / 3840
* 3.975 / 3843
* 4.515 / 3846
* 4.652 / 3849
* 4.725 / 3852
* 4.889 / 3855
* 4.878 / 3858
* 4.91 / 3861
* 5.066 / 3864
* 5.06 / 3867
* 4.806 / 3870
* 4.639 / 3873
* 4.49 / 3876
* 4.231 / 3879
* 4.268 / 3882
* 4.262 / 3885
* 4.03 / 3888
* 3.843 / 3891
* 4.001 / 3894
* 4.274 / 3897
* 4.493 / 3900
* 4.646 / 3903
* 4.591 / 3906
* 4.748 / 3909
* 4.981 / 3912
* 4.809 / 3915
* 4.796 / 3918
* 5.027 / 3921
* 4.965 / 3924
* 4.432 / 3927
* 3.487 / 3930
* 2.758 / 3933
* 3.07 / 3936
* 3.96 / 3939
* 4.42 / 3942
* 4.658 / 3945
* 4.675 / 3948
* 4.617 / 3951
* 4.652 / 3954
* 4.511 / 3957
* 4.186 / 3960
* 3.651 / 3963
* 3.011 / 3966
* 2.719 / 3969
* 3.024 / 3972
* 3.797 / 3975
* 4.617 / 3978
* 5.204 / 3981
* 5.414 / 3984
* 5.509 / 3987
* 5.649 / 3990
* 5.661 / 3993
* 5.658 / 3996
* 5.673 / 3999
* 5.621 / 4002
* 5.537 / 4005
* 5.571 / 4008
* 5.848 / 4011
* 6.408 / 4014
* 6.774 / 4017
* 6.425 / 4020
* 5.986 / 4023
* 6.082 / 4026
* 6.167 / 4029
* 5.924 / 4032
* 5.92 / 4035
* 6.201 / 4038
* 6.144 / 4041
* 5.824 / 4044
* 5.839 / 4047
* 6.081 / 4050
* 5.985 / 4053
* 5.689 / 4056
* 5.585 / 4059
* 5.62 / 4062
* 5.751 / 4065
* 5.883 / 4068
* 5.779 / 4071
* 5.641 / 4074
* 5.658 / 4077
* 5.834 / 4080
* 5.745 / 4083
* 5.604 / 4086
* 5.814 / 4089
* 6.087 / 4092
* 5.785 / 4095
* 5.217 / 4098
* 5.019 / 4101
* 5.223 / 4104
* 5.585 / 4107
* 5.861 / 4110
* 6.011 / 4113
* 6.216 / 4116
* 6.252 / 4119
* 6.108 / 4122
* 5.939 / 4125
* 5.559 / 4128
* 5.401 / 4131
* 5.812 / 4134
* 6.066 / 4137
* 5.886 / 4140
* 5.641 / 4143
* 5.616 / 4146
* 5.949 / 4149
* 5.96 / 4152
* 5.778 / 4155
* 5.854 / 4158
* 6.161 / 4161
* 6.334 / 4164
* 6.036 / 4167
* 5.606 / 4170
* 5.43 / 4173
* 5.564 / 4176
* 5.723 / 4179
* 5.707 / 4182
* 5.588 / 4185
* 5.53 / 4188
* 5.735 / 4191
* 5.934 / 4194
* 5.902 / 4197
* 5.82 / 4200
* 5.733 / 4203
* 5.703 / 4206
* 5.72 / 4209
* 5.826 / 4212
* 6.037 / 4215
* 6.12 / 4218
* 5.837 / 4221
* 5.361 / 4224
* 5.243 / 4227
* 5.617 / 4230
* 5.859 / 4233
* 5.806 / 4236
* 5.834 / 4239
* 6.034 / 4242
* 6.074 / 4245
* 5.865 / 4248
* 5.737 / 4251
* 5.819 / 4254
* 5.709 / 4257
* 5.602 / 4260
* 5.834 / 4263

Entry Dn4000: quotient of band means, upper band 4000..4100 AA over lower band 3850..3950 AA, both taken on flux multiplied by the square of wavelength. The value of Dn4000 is 1.4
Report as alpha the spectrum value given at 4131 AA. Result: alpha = 5.401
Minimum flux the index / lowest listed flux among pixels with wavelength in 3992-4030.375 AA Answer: 5.537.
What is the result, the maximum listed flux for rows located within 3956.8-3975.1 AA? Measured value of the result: 4.511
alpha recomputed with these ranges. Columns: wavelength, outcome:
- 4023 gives 5.986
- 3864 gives 5.066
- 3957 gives 4.511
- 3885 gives 4.262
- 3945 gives 4.658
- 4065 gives 5.751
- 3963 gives 3.651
